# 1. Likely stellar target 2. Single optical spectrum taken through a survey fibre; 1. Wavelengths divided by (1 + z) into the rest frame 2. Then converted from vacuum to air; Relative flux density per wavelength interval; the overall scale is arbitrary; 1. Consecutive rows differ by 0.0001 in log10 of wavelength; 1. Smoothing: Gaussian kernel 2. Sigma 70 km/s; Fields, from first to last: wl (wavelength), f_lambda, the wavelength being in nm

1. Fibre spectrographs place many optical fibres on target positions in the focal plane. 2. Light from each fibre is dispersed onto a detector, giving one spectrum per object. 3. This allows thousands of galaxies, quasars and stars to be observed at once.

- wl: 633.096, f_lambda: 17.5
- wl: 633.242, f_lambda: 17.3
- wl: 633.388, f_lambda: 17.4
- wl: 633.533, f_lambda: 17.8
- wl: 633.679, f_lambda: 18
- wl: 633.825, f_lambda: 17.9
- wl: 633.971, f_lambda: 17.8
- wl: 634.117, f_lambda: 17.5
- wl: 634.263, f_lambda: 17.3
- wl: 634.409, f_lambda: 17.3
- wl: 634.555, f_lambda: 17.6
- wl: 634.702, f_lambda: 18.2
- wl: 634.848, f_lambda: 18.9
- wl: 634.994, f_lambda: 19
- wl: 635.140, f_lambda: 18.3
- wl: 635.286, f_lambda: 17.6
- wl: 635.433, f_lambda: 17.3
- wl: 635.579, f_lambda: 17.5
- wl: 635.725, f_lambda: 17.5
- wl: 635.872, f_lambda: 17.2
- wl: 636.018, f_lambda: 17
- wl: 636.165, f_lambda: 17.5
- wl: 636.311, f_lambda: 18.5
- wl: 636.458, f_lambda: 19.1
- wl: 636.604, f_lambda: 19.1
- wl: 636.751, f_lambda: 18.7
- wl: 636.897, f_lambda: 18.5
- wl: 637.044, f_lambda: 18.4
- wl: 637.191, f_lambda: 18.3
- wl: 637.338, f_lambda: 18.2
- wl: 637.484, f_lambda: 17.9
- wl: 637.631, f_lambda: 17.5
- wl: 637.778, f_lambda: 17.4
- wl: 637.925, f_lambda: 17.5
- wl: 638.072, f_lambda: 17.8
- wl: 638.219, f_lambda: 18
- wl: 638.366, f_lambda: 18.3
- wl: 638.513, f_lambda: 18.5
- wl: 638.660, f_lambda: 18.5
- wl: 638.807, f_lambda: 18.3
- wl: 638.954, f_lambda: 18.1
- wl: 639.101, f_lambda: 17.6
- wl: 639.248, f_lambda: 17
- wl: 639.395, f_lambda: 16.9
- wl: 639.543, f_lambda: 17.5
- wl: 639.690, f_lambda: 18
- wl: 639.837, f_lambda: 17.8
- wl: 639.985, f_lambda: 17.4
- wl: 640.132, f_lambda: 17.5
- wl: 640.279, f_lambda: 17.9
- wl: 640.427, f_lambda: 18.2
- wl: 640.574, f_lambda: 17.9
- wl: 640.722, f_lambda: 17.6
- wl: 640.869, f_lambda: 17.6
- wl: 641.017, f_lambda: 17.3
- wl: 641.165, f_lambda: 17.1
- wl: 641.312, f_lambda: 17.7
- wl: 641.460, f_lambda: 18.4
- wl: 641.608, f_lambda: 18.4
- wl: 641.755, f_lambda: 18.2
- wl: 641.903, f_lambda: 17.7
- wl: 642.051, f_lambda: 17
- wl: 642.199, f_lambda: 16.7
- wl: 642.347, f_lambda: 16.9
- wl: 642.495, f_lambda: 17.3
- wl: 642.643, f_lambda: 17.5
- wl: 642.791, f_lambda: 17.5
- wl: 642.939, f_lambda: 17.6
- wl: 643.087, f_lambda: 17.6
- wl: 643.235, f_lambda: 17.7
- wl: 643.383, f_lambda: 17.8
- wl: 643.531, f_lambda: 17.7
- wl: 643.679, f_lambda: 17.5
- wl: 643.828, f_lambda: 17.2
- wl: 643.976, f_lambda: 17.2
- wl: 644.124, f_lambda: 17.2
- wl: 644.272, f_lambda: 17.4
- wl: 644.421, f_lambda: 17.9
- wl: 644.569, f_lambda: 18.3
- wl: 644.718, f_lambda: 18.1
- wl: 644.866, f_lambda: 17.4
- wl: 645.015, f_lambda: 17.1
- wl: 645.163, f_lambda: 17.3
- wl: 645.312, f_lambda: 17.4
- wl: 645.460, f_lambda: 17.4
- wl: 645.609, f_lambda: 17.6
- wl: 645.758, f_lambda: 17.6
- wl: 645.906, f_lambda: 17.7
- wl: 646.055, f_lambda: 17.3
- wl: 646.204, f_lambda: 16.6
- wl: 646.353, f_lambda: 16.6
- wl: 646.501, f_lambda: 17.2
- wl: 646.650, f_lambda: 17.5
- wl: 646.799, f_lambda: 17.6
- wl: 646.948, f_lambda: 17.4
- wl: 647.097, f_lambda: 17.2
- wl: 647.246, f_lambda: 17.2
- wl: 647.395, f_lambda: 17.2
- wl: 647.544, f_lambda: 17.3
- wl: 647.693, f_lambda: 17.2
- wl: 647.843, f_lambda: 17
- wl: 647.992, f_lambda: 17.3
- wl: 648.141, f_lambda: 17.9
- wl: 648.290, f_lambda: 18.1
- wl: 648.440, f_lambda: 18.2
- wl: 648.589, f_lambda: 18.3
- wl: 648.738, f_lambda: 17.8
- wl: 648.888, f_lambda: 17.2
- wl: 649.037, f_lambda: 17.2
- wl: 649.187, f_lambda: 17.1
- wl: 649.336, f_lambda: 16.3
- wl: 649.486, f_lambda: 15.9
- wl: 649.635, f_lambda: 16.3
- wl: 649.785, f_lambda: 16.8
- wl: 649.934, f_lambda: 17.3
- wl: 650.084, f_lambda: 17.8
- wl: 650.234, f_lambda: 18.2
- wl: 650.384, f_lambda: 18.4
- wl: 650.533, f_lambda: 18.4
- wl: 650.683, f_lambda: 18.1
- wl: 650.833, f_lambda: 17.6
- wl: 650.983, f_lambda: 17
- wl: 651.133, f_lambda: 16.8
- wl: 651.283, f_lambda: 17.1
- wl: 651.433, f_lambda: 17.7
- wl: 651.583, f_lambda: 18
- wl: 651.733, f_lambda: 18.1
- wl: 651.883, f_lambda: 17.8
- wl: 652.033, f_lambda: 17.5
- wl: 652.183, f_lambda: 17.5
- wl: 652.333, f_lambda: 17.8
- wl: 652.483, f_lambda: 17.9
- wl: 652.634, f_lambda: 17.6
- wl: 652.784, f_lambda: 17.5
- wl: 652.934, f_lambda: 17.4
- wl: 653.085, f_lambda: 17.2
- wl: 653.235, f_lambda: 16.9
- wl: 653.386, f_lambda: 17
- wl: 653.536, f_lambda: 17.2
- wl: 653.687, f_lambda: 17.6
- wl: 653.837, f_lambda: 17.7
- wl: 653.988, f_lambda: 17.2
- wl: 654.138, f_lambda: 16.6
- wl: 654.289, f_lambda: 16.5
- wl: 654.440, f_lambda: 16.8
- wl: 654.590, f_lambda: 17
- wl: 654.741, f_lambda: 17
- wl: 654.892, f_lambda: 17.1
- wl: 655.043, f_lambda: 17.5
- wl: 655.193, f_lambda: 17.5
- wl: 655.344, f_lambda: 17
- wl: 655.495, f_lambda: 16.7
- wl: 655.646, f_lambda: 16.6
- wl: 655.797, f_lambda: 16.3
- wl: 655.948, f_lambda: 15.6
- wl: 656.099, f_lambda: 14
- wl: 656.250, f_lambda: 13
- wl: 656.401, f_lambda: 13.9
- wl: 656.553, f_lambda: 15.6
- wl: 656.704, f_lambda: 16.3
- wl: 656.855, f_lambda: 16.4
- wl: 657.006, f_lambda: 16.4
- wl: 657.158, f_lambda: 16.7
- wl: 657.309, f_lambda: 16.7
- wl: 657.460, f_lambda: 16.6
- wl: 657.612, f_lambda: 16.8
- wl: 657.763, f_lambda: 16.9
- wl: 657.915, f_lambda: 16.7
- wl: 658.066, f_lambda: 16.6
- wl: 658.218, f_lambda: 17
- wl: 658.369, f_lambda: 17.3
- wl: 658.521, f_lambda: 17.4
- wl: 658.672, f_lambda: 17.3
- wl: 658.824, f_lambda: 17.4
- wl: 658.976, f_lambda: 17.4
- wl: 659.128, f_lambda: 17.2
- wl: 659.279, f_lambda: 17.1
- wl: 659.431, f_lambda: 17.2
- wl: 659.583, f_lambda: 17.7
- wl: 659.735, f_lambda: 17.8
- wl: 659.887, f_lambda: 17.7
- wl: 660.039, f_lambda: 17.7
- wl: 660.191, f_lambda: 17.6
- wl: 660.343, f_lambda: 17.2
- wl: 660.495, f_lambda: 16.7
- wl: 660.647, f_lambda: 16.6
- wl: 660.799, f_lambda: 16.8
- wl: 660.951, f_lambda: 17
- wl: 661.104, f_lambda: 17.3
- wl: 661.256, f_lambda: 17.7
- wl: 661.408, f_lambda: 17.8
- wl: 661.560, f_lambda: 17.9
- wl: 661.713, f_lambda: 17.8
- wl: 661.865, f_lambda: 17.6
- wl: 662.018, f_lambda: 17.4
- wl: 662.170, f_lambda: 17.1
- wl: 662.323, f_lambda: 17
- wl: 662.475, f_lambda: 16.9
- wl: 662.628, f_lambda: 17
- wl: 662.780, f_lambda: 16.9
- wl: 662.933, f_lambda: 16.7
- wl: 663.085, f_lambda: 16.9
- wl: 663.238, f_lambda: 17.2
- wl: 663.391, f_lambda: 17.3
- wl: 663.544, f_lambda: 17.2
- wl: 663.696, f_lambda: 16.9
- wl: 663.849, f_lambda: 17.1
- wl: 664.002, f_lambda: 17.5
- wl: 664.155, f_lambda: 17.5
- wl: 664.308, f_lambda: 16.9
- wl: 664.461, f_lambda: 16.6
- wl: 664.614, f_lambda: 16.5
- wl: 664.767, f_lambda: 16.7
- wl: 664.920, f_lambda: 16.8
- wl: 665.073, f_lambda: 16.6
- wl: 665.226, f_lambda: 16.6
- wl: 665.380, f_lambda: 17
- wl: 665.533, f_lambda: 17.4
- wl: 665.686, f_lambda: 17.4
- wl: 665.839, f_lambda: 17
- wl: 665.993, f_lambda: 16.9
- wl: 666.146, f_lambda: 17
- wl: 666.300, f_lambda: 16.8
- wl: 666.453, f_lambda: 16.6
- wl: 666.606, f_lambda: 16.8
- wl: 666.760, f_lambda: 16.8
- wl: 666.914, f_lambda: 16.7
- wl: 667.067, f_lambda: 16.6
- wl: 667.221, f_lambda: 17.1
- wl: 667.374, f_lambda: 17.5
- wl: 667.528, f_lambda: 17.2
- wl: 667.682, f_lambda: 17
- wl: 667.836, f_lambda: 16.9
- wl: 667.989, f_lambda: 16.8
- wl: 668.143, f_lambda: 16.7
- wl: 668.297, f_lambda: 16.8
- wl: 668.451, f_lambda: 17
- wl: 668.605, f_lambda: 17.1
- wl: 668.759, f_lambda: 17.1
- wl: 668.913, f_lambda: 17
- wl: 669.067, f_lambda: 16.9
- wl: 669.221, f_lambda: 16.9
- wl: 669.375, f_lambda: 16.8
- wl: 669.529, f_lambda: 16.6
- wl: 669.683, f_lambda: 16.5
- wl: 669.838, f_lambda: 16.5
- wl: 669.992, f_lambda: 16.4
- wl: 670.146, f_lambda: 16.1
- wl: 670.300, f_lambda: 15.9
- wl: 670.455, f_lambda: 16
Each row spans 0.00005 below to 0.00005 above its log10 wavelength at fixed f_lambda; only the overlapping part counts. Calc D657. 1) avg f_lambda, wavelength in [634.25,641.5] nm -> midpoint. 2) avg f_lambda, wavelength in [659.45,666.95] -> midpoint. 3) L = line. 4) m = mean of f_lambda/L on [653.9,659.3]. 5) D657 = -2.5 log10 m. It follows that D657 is 0.05 mag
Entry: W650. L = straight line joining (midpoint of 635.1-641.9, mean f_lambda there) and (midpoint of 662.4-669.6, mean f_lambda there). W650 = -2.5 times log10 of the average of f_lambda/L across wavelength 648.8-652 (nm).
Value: 0.01 mag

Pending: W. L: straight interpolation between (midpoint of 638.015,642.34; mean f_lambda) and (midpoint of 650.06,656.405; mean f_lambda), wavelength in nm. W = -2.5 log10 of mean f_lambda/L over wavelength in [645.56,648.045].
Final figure 0.01 mag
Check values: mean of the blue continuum 17.7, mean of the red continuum 17.1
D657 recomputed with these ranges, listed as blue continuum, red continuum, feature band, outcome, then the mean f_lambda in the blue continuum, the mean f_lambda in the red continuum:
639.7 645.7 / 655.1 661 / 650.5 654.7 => -0.02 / 17.6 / 16.7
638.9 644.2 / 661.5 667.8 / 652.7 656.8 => 0.05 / 17.6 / 17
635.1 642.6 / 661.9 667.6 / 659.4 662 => -0.02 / 17.8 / 17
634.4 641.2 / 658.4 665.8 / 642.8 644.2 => 0.01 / 17.9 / 17.2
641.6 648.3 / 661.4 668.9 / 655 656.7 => 0.09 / 17.4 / 17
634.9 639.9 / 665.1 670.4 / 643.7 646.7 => 0.02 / 18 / 16.8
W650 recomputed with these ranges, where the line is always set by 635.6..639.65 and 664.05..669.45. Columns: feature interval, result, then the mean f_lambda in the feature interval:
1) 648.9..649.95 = 0.05 mag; 16.7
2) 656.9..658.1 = 0.04 mag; 16.7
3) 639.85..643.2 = 0.01 mag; 17.6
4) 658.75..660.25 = -0.02 mag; 17.5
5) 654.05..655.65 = 0.02 mag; 17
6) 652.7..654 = 0.01 mag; 17.3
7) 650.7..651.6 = 0.01 mag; 17.4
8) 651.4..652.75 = -0.02 mag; 17.8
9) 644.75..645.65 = 0.02 mag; 17.4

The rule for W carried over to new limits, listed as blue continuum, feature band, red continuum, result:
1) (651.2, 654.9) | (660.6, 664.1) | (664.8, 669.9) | -0.01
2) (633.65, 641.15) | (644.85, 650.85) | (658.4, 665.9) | 0.01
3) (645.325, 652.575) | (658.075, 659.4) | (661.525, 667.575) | 0.00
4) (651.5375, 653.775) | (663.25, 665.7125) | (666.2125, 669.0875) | 0.00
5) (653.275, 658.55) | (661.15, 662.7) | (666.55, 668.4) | -0.04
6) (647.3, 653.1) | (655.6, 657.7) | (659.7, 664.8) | 0.10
